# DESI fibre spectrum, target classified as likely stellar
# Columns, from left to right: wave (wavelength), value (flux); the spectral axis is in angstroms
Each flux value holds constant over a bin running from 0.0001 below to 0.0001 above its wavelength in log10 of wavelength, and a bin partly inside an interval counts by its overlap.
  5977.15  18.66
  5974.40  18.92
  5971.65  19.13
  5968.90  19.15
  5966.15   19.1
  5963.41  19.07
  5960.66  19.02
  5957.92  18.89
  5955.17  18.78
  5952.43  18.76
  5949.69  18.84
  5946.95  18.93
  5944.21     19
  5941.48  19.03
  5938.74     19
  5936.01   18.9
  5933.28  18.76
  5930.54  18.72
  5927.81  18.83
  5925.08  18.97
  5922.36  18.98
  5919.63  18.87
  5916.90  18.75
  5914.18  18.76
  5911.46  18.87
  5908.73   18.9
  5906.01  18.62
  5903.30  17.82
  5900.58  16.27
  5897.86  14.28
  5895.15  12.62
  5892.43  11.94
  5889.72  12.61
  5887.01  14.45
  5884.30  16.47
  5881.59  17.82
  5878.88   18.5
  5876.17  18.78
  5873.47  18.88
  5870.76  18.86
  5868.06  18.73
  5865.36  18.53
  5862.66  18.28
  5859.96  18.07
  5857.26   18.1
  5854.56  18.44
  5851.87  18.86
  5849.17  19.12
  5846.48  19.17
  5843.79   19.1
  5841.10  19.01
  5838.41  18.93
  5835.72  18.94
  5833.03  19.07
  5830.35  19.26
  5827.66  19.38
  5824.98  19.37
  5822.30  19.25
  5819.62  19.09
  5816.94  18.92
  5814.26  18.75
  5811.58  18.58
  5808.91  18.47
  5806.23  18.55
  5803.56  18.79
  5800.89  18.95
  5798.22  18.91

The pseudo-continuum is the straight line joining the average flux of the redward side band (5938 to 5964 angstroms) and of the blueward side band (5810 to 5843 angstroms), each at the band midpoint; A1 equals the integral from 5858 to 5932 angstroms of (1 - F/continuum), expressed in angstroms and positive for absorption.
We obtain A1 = 5.9 angstroms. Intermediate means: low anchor 19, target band 17.5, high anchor 18.9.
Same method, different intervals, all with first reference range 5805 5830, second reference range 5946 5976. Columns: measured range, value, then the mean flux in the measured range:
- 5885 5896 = 3.4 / 13.1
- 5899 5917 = 0.7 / 18.2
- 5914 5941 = 0.1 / 18.9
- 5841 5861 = 0.2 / 18.7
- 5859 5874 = 0.3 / 18.6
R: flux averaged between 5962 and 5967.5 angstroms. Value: 19.1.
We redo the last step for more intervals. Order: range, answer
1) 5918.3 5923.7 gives 18.9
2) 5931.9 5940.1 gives 18.9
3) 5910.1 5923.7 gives 18.8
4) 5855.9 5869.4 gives 18.3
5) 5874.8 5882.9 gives 18.4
